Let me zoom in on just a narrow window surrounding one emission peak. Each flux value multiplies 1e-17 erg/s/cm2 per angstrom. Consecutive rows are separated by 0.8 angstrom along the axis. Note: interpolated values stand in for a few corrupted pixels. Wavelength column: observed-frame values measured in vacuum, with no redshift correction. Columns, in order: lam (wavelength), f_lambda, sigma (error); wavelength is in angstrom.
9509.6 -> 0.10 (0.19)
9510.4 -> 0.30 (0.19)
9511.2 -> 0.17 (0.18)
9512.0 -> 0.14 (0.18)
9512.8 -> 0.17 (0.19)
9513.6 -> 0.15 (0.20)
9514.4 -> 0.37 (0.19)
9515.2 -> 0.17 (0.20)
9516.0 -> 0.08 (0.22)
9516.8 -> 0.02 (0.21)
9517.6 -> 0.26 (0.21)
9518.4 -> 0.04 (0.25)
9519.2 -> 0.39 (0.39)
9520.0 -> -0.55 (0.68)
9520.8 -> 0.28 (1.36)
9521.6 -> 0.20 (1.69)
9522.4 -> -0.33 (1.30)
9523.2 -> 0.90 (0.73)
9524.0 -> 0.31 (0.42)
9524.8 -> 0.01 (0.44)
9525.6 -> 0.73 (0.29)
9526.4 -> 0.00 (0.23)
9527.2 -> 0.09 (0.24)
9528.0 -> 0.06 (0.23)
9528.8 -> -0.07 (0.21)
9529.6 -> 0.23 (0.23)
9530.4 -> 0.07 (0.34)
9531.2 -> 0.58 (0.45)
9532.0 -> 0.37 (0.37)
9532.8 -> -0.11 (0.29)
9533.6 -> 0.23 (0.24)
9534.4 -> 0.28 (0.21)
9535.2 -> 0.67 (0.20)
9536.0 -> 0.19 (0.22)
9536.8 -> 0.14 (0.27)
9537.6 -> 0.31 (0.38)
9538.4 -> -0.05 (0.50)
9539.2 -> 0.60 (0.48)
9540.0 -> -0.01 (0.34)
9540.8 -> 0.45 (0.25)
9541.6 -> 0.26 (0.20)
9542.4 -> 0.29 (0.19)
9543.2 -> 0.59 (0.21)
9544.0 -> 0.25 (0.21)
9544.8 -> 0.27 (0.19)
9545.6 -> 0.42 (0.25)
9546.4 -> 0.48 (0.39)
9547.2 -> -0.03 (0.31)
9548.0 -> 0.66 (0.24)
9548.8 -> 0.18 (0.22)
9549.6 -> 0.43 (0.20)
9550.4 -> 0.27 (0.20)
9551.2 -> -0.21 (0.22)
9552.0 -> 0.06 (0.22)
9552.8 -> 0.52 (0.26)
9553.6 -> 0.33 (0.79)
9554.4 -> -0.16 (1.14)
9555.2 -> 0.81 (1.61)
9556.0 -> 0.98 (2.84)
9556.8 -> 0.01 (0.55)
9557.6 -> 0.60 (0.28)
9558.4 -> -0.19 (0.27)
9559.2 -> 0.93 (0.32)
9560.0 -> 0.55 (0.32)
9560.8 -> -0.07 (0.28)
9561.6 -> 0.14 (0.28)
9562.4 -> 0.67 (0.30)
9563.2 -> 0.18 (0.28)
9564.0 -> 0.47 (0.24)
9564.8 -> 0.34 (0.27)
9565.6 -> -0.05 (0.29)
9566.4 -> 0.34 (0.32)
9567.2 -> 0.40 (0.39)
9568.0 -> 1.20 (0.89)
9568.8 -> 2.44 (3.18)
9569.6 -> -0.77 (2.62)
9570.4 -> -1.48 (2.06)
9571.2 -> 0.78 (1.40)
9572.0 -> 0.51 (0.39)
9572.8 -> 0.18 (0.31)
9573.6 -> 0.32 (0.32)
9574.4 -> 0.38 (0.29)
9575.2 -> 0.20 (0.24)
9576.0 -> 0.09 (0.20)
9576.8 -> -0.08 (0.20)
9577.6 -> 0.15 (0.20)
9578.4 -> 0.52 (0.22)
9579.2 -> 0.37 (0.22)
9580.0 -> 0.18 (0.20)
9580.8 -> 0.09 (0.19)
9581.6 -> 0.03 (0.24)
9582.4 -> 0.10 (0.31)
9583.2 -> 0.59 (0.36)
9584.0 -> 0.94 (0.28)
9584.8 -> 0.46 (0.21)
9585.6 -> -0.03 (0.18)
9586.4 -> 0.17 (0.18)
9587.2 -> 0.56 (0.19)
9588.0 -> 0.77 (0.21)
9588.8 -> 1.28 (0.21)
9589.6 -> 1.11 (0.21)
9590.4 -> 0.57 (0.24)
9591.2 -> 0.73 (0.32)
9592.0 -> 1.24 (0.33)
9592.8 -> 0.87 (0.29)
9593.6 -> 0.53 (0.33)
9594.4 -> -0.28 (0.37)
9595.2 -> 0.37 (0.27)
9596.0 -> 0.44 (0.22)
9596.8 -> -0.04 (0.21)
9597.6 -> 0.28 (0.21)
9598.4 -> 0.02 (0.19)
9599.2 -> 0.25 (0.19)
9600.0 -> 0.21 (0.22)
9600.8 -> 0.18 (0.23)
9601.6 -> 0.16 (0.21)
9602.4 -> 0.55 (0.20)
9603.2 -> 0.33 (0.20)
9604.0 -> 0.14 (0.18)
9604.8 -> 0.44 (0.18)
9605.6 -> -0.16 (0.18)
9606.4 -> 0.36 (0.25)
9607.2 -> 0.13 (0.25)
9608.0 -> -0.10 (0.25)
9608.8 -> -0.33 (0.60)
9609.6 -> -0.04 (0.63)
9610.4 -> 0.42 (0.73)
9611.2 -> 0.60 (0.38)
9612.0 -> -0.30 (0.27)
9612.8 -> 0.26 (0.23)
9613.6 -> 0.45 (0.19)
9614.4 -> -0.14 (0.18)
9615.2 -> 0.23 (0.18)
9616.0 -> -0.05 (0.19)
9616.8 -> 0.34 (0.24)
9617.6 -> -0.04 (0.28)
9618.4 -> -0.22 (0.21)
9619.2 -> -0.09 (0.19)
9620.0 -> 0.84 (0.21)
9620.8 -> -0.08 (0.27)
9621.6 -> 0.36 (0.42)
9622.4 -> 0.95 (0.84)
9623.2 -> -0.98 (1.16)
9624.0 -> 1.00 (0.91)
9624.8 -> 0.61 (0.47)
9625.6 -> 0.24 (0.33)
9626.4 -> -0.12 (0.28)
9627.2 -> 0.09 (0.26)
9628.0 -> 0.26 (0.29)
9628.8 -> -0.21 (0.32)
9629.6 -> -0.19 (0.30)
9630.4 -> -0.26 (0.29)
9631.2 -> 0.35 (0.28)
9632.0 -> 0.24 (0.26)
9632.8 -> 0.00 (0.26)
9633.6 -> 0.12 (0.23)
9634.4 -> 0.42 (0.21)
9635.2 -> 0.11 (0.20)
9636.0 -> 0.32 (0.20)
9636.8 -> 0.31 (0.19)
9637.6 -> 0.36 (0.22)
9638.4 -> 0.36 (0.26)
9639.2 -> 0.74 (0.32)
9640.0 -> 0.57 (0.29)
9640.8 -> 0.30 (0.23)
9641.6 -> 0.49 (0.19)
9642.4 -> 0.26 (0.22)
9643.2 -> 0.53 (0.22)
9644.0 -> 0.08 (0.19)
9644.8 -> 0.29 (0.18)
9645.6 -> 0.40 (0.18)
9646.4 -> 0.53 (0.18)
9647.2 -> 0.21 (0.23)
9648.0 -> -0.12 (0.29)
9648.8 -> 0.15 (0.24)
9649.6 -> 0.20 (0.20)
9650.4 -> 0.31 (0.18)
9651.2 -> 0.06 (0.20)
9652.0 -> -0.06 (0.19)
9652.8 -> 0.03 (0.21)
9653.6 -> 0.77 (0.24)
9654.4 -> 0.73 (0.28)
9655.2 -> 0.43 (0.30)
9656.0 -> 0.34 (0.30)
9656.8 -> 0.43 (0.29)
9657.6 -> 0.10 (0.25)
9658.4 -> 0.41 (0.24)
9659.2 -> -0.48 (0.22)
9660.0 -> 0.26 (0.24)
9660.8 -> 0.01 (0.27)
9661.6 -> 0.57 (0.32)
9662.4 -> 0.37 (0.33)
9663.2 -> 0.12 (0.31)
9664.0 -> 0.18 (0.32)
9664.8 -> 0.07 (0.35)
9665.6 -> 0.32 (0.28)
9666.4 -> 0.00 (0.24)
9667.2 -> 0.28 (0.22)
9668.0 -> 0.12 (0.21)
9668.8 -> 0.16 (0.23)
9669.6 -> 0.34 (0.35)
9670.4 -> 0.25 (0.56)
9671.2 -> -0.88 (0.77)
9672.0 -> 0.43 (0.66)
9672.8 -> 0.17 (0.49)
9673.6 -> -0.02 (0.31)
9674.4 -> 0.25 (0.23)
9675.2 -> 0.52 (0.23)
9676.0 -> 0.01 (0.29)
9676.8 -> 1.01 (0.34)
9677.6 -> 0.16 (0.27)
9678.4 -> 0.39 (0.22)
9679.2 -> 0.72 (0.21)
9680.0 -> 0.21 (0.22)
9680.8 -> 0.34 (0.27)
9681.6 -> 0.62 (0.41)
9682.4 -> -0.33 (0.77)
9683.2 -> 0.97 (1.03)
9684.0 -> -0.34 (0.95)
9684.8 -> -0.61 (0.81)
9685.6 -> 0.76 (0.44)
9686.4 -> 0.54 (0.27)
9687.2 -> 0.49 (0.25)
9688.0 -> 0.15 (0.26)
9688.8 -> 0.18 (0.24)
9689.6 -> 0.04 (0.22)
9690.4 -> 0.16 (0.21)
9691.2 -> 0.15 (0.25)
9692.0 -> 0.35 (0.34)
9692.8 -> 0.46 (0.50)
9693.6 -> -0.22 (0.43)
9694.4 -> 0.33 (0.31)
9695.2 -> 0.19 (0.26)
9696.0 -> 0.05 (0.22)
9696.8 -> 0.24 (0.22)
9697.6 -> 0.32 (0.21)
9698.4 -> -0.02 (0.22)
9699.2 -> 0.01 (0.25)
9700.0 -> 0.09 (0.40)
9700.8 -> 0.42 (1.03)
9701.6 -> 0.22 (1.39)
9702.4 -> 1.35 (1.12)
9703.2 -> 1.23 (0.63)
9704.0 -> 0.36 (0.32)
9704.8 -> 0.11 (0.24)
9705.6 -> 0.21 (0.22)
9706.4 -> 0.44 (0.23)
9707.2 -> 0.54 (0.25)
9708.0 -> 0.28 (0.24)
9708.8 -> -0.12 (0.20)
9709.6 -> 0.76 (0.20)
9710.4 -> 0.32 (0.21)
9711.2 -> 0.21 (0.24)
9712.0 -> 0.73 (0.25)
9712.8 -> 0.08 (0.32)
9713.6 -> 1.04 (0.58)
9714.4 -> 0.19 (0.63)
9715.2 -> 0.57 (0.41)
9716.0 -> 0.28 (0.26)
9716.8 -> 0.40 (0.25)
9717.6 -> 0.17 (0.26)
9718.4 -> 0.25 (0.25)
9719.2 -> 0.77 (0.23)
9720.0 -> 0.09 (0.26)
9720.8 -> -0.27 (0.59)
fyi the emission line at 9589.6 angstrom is H-gamma 4340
